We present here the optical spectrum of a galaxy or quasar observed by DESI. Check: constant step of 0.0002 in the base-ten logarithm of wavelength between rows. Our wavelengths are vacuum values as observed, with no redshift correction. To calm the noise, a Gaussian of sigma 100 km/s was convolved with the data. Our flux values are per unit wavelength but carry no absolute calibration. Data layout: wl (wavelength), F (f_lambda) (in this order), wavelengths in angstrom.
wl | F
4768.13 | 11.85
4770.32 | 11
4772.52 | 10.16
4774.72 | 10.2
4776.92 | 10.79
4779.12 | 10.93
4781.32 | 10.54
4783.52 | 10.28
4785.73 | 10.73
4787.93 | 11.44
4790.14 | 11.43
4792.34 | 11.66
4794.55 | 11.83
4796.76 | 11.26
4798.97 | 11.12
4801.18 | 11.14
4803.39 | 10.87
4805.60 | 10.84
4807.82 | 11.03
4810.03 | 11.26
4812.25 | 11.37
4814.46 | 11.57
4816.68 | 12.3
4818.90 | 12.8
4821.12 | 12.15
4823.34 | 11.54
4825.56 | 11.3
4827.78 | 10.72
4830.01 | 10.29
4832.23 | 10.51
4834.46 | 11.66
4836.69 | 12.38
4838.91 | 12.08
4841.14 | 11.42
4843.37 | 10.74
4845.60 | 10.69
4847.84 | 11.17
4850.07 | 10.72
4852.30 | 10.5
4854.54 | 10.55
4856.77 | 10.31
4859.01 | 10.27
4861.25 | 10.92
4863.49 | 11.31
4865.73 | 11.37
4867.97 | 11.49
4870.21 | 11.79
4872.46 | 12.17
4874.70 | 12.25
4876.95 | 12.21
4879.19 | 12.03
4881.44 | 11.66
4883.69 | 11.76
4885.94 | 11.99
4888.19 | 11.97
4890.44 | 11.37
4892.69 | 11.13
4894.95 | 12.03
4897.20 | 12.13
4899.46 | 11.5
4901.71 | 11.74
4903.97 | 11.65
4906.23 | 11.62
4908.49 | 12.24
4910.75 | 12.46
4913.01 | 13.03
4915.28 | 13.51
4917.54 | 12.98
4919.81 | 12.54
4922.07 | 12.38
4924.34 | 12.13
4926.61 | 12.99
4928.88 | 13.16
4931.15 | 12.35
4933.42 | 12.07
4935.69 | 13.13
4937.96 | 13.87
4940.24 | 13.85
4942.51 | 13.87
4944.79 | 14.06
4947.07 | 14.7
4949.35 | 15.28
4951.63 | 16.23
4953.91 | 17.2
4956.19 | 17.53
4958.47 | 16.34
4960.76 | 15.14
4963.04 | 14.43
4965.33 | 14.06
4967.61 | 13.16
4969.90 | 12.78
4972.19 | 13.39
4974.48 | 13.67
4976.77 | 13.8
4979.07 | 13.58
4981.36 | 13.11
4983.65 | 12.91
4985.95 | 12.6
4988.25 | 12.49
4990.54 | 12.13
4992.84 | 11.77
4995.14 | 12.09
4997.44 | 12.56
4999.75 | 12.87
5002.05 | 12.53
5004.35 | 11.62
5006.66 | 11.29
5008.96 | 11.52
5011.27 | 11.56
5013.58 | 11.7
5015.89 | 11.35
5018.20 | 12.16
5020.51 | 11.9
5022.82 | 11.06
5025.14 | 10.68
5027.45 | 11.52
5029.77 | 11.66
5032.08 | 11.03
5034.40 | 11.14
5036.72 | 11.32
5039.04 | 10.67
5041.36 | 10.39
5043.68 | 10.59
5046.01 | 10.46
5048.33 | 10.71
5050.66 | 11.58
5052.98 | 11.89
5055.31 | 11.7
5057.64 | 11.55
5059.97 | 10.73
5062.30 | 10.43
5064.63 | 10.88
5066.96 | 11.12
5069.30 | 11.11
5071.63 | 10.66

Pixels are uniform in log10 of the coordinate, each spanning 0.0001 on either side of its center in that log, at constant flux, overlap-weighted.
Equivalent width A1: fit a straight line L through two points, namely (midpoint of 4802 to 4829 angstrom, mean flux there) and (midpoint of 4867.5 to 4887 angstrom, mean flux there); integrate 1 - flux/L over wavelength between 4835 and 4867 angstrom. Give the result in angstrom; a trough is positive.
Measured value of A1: 1.89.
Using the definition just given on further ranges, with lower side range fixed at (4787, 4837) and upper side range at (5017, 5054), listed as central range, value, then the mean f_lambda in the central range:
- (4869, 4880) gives -0.7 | 12.1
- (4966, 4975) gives -1.6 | 13.3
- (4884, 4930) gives -3.7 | 12.2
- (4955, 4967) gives -4.4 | 15.4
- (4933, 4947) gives -3.0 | 13.6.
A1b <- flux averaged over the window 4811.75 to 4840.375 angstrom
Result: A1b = 11.6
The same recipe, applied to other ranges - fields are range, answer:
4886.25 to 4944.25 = 12.5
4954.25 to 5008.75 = 13.3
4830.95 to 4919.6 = 11.6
